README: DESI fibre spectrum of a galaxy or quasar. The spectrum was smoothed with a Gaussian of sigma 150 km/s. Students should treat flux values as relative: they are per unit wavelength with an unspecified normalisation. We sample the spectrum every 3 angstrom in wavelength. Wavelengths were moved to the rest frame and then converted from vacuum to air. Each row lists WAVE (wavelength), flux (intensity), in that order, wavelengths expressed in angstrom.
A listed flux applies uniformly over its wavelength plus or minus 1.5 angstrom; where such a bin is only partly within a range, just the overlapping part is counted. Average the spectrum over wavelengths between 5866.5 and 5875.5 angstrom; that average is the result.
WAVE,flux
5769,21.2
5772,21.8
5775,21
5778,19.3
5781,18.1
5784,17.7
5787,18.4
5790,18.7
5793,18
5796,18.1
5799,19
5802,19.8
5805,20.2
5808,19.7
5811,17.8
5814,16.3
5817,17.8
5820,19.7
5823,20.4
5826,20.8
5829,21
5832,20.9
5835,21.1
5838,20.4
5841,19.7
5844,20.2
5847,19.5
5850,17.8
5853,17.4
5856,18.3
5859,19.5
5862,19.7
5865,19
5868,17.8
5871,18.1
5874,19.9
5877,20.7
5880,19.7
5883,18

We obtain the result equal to 18.6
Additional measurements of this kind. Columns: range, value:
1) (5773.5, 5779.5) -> 20.2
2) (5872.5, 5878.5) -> 20.3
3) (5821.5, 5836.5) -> 20.8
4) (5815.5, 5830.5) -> 19.9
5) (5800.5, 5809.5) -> 19.9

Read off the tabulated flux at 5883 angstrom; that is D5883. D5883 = 18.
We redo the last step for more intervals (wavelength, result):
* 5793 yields 18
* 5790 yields 18.7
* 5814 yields 16.3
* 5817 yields 17.8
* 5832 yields 20.9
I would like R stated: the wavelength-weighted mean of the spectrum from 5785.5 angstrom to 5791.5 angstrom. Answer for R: 18.5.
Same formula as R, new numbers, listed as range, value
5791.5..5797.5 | 18.1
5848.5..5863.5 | 18.5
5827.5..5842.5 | 20.6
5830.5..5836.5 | 21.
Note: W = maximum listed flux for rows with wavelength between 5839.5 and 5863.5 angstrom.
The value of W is 20.2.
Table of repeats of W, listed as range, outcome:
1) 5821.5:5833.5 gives 21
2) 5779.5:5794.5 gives 18.7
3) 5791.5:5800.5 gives 19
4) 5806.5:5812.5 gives 19.7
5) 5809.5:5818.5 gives 17.8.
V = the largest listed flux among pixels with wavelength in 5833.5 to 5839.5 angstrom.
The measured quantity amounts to 21.1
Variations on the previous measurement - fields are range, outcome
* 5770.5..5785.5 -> 21.8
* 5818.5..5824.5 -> 20.4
